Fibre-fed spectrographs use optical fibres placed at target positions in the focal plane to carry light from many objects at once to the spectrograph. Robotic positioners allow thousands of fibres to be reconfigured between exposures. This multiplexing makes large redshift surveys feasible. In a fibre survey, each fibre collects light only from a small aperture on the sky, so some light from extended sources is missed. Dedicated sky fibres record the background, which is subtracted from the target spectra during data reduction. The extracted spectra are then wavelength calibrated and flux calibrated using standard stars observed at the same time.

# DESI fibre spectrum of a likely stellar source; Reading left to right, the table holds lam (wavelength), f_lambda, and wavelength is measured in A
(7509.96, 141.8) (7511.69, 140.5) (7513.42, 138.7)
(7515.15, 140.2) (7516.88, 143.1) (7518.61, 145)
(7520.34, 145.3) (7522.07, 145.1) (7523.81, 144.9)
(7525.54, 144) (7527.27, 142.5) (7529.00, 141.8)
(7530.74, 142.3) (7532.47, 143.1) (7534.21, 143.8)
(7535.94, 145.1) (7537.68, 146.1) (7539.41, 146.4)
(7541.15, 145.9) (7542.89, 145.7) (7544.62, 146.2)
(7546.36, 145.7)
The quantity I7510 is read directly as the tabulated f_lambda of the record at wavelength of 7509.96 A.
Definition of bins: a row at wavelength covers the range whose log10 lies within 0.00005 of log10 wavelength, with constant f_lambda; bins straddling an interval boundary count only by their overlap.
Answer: 141.8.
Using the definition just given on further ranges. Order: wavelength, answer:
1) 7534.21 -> 143.8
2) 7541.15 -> 145.9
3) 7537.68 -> 146.1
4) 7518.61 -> 145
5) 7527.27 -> 142.5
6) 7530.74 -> 142.3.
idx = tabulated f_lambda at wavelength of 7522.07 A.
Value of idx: 145.1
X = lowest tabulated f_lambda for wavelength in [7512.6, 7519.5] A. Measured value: 138.7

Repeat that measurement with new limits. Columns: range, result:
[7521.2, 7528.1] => 142.5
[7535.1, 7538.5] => 145.1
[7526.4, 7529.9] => 141.8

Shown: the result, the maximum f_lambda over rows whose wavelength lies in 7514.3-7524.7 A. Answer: 145.3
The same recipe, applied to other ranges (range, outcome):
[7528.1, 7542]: 146.4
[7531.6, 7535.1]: 143.8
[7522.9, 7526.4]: 144.9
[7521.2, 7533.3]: 145.1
